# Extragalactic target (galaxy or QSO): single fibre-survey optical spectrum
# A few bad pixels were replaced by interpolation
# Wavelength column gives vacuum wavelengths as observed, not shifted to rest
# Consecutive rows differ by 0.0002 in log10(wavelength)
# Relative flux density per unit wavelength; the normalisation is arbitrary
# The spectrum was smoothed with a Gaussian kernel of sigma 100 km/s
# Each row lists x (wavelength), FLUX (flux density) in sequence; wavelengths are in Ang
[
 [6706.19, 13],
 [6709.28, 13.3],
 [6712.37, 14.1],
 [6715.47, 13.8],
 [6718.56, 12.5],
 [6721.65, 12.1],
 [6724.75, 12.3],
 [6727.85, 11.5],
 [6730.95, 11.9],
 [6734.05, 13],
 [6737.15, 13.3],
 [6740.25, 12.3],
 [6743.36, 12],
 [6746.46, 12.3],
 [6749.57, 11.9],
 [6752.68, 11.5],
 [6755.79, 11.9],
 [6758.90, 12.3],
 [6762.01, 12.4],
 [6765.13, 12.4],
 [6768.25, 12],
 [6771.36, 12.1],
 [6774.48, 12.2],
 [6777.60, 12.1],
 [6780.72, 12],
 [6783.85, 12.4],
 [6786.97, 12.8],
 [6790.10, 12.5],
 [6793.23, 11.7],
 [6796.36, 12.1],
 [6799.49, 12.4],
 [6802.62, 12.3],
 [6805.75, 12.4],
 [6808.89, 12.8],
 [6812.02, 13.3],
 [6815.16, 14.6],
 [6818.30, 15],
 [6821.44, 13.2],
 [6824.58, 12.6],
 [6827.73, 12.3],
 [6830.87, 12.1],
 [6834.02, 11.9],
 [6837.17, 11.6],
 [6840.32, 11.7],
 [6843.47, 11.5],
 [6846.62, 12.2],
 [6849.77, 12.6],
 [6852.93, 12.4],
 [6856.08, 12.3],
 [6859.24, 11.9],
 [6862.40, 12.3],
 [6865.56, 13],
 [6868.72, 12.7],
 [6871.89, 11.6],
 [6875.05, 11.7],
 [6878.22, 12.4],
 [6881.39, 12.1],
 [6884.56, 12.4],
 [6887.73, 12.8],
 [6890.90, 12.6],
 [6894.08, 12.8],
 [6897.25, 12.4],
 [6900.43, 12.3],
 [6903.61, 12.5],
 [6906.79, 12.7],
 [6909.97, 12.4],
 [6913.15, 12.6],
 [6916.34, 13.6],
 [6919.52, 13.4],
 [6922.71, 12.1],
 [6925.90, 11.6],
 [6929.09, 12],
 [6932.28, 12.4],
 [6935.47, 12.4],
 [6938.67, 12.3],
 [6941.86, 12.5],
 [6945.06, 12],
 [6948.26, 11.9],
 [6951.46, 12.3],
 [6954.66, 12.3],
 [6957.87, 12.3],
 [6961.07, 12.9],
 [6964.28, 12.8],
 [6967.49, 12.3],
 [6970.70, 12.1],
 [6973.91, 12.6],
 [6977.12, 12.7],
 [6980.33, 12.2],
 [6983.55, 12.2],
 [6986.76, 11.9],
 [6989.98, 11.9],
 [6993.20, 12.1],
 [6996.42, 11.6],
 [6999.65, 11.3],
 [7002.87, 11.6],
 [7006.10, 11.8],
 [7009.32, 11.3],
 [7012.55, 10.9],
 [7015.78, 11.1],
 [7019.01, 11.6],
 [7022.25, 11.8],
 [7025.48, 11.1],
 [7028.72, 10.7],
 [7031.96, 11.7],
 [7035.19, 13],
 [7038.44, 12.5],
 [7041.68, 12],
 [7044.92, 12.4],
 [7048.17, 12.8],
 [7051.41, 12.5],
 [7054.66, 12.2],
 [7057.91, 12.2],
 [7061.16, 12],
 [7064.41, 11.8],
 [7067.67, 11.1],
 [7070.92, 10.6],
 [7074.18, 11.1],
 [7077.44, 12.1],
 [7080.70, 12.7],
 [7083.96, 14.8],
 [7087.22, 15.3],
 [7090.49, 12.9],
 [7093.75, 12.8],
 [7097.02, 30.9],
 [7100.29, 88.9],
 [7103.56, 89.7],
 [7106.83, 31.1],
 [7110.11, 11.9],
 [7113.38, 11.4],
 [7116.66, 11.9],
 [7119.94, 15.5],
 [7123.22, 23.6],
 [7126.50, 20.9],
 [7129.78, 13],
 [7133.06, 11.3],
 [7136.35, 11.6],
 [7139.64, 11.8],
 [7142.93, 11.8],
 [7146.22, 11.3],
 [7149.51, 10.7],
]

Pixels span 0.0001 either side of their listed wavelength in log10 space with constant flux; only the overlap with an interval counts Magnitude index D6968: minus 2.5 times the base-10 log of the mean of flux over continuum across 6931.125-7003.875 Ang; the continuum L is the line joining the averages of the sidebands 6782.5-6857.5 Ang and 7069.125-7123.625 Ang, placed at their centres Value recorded 0.47 mag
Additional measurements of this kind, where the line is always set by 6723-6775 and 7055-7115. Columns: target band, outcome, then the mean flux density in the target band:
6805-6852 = 0.160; 12.7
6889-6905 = 0.322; 12.5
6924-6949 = 0.432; 12.1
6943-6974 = 0.456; 12.3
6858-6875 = 0.282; 12.3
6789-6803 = 0.125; 12.2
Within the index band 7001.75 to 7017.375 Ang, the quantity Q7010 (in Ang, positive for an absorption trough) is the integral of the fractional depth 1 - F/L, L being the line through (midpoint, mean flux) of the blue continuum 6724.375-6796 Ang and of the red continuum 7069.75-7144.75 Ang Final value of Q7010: 6.3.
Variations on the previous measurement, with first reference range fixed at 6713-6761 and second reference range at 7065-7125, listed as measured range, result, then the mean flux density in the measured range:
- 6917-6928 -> 3.5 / 12.5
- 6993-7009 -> 7.0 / 11.6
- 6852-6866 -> 3.3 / 12.3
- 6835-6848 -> 3.2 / 11.8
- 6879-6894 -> 4.0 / 12.5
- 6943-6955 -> 4.3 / 12.1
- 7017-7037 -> 9.1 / 11.6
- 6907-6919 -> 3.3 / 12.9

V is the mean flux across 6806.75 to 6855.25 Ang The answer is 12.6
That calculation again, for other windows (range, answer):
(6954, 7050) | 12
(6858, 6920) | 12.5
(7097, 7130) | 32.5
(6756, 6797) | 12.2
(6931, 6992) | 12.3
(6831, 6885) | 12.1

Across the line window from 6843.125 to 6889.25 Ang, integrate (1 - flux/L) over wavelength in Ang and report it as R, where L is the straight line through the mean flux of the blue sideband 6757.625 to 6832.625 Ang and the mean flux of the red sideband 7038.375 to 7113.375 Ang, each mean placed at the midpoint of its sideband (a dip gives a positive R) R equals 7.4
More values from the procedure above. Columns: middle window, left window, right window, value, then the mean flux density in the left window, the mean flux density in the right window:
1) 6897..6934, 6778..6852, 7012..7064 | -0.8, 12.5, 11.9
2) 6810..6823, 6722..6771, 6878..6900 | -1.7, 12.2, 12.5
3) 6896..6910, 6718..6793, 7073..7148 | 3.2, 12.2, 21.7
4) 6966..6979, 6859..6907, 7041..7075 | -0.3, 12.4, 11.9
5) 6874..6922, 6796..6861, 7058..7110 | 9.7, 12.5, 24.4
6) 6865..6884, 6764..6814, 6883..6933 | 0.4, 12.4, 12.5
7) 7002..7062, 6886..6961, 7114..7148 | 6.7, 12.5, 14.2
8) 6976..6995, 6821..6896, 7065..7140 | 5.5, 12.3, 21.6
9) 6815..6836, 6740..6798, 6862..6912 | -1.2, 12.1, 12.4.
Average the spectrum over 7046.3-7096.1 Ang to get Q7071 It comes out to 12.7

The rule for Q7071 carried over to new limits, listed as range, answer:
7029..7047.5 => 12.2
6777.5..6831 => 12.7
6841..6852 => 12.1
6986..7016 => 11.6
